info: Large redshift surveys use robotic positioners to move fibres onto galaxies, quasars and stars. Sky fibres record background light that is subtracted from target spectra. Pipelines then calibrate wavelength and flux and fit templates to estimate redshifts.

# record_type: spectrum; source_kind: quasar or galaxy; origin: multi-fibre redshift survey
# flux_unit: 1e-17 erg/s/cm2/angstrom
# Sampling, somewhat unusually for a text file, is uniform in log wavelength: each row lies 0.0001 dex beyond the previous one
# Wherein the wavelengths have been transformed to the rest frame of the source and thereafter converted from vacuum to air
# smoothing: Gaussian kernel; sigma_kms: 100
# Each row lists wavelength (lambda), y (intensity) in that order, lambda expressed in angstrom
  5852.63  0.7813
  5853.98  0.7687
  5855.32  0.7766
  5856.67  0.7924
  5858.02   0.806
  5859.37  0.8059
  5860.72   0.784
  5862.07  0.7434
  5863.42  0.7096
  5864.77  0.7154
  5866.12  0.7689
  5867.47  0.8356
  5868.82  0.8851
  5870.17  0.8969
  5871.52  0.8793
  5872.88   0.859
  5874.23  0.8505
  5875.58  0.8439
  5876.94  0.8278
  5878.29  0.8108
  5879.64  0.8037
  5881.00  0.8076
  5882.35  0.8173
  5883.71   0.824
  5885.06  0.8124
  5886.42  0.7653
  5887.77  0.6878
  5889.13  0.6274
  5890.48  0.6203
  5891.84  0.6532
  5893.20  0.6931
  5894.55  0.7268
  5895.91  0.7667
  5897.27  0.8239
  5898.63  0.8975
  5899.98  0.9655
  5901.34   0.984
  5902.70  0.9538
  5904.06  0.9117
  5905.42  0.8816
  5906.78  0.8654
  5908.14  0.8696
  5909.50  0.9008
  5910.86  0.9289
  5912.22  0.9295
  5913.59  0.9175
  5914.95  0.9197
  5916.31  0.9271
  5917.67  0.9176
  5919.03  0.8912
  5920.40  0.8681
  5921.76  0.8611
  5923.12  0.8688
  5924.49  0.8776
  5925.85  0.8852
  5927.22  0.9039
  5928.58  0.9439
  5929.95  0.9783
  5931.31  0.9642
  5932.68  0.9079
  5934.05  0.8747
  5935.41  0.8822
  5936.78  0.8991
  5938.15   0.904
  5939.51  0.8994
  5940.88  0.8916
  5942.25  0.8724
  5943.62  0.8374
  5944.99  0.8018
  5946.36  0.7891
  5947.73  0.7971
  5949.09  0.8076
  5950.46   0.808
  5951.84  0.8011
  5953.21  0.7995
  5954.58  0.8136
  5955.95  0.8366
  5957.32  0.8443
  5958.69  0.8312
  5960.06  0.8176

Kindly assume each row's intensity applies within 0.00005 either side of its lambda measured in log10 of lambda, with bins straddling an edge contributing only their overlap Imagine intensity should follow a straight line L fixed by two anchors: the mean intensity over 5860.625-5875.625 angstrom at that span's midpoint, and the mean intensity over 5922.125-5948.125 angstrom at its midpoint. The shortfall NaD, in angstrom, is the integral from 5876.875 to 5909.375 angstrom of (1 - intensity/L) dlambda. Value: 1.2 angstrom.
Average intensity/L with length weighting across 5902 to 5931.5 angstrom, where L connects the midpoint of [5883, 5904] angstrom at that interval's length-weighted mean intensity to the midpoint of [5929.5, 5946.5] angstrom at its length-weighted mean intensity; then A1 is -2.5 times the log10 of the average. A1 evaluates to -0.082 mag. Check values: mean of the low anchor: 0.791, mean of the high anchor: 0.886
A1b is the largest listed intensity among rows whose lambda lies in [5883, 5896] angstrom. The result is 0.824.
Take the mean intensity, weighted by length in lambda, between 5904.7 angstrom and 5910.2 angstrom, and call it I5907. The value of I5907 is 0.88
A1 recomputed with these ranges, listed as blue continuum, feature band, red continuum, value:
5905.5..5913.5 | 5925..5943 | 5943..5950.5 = -0.09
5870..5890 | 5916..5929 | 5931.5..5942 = -0.02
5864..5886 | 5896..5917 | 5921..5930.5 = -0.04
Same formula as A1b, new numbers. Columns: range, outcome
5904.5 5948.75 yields 0.9783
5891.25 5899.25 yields 0.8975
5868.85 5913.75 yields 0.984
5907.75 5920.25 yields 0.9295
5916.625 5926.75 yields 0.9176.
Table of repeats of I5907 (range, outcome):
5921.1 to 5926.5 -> 0.873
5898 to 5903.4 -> 0.951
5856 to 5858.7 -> 0.799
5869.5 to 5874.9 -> 0.871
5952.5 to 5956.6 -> 0.817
